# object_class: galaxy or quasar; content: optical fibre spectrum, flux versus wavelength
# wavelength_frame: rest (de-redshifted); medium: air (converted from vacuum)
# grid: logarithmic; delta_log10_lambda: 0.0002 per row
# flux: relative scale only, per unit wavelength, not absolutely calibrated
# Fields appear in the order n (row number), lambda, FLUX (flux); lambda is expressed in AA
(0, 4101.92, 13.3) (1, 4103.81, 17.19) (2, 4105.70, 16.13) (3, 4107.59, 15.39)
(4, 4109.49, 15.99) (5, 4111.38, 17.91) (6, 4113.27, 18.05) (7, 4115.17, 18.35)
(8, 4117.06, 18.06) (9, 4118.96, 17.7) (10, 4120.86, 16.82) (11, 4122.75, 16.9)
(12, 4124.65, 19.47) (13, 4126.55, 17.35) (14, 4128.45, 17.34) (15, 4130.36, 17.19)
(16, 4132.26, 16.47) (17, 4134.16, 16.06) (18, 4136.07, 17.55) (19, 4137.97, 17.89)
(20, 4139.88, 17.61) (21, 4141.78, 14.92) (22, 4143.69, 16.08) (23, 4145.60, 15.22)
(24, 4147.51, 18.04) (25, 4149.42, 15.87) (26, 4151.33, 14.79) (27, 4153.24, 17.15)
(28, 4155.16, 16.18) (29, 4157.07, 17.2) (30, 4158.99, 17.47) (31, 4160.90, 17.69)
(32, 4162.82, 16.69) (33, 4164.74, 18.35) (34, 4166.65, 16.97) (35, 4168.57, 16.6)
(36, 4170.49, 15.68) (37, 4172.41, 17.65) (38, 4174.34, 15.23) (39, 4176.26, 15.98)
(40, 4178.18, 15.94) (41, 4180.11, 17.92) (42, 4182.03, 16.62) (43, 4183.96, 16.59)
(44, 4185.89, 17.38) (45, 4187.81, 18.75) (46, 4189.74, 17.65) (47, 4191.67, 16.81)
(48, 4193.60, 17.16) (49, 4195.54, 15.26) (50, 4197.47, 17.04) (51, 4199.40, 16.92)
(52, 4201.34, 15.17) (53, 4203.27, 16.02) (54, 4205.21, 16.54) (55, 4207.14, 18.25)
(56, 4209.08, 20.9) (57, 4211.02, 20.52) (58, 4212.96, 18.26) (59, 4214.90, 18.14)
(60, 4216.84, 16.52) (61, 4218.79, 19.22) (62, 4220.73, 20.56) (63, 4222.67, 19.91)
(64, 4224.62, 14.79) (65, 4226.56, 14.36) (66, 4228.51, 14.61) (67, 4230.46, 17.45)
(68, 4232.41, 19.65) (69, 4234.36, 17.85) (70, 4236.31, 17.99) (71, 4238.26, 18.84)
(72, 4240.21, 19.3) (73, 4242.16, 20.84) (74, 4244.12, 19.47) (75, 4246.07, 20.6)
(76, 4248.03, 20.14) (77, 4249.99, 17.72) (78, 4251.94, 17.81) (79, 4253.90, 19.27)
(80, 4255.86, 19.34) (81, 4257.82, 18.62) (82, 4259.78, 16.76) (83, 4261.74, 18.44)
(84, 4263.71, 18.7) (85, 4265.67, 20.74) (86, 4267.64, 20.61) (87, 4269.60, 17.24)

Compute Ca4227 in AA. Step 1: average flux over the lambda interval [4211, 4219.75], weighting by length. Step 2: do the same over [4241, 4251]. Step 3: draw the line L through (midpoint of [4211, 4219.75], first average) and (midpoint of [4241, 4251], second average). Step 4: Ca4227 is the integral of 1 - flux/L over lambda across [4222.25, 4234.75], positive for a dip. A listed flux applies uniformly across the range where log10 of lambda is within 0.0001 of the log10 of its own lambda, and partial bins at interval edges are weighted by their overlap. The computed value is 1.4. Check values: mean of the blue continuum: 18.3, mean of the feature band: 16.8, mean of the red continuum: 19.7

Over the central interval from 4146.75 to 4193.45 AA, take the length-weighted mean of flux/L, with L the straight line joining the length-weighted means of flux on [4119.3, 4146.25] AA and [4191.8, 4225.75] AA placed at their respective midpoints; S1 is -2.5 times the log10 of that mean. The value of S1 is 0.03 mag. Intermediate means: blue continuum 17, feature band 16.9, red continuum 17.7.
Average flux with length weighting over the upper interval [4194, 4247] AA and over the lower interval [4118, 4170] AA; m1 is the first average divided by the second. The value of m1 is 1.1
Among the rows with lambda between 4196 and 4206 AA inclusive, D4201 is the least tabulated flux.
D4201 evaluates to 15.17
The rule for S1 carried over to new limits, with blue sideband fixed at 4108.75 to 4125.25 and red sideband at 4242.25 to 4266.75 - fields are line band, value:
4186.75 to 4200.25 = 0.08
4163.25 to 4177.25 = 0.10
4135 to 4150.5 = 0.08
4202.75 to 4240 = 0.04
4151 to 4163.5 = 0.08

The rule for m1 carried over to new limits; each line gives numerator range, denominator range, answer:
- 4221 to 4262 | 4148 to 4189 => 1.09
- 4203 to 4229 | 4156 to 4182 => 1.06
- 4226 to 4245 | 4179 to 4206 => 1.08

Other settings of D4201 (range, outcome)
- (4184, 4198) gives 15.26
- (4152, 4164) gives 16.18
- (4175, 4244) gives 14.36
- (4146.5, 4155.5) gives 14.79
